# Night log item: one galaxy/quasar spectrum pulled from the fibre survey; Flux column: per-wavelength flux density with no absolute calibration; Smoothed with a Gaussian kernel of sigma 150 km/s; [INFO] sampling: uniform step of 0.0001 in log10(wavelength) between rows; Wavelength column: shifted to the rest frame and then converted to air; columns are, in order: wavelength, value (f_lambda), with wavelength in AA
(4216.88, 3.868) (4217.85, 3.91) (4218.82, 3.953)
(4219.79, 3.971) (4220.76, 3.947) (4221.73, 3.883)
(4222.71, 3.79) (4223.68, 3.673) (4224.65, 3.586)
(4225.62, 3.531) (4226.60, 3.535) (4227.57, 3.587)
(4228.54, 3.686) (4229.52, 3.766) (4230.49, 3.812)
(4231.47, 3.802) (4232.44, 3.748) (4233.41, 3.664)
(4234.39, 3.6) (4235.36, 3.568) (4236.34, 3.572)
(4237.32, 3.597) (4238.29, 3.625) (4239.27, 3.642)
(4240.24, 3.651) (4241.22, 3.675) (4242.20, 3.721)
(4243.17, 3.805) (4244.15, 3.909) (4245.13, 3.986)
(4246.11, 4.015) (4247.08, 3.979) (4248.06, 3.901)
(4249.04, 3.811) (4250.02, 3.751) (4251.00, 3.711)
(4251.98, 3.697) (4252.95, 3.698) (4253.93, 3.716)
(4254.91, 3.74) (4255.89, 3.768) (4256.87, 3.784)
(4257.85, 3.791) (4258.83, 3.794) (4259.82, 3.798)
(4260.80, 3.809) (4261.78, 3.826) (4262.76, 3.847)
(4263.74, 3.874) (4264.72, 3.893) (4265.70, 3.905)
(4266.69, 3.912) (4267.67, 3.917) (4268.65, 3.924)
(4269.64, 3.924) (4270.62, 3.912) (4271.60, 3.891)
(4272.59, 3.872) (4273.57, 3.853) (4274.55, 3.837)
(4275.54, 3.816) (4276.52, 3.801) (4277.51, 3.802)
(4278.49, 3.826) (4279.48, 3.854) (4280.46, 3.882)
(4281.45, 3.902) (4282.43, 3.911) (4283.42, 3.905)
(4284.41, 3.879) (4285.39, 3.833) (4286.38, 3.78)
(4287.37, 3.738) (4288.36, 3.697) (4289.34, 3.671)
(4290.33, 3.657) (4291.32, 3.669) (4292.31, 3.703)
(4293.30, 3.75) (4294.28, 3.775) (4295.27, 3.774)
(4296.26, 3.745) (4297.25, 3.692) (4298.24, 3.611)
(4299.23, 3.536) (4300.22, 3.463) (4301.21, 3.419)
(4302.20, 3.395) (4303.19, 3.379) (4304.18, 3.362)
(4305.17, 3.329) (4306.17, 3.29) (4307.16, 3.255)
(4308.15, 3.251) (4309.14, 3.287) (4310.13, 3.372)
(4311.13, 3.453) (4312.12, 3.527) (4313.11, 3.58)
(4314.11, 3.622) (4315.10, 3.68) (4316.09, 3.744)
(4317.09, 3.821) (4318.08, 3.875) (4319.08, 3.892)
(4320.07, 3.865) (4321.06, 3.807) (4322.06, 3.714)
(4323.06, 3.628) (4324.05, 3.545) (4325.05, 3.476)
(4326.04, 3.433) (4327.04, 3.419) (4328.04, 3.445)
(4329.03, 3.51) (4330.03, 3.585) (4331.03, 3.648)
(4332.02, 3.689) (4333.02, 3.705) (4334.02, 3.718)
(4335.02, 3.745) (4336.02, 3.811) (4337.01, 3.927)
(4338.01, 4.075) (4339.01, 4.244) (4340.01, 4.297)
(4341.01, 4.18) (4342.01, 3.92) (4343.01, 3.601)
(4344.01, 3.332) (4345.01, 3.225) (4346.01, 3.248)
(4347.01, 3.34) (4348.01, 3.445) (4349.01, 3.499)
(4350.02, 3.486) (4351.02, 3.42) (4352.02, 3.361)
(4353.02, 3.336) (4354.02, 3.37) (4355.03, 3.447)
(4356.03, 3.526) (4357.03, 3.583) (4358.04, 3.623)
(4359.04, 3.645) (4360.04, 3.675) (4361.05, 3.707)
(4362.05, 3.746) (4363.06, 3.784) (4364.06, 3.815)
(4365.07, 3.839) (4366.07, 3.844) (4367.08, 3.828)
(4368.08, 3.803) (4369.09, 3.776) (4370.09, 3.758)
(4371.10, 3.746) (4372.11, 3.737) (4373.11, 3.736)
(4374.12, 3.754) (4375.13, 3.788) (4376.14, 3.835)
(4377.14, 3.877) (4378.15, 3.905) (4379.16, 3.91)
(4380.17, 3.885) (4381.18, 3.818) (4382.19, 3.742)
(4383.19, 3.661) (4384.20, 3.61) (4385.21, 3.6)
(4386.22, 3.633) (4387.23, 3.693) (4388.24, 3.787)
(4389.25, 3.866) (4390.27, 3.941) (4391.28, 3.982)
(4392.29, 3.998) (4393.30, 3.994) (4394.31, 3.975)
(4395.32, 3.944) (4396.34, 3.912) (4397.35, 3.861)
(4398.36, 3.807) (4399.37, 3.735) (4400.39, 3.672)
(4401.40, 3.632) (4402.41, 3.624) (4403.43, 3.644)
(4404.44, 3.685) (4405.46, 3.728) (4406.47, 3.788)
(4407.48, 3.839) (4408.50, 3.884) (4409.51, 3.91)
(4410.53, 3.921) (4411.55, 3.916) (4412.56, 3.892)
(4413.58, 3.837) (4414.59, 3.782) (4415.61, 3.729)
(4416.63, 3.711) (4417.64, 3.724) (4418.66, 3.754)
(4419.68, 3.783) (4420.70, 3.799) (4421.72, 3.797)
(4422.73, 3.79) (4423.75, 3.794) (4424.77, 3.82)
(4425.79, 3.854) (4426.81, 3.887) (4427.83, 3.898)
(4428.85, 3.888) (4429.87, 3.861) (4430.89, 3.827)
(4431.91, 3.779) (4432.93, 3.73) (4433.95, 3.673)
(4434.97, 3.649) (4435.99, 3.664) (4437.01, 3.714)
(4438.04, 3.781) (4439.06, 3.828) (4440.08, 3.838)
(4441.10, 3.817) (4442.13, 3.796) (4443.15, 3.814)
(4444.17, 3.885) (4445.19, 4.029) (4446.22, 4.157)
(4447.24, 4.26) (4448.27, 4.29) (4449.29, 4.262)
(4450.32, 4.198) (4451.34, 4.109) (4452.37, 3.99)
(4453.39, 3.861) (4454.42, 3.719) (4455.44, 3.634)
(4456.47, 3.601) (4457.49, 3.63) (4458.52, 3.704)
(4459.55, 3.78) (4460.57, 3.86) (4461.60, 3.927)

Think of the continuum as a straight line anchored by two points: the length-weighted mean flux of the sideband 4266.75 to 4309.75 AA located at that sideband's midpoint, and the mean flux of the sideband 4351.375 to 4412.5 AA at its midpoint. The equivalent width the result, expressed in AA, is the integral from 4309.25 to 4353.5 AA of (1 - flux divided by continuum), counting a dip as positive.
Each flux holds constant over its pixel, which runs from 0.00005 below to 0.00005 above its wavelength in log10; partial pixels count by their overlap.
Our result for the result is 1.0 AA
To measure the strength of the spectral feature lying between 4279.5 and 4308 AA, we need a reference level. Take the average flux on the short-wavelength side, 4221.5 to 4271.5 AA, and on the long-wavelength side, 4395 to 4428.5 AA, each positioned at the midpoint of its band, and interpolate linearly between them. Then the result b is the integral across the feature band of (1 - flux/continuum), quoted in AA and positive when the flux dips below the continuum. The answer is 1.0 AA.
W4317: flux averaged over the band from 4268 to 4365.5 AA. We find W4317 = 3.66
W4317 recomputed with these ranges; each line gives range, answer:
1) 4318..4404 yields 3.71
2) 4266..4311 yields 3.69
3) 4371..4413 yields 3.81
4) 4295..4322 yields 3.56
